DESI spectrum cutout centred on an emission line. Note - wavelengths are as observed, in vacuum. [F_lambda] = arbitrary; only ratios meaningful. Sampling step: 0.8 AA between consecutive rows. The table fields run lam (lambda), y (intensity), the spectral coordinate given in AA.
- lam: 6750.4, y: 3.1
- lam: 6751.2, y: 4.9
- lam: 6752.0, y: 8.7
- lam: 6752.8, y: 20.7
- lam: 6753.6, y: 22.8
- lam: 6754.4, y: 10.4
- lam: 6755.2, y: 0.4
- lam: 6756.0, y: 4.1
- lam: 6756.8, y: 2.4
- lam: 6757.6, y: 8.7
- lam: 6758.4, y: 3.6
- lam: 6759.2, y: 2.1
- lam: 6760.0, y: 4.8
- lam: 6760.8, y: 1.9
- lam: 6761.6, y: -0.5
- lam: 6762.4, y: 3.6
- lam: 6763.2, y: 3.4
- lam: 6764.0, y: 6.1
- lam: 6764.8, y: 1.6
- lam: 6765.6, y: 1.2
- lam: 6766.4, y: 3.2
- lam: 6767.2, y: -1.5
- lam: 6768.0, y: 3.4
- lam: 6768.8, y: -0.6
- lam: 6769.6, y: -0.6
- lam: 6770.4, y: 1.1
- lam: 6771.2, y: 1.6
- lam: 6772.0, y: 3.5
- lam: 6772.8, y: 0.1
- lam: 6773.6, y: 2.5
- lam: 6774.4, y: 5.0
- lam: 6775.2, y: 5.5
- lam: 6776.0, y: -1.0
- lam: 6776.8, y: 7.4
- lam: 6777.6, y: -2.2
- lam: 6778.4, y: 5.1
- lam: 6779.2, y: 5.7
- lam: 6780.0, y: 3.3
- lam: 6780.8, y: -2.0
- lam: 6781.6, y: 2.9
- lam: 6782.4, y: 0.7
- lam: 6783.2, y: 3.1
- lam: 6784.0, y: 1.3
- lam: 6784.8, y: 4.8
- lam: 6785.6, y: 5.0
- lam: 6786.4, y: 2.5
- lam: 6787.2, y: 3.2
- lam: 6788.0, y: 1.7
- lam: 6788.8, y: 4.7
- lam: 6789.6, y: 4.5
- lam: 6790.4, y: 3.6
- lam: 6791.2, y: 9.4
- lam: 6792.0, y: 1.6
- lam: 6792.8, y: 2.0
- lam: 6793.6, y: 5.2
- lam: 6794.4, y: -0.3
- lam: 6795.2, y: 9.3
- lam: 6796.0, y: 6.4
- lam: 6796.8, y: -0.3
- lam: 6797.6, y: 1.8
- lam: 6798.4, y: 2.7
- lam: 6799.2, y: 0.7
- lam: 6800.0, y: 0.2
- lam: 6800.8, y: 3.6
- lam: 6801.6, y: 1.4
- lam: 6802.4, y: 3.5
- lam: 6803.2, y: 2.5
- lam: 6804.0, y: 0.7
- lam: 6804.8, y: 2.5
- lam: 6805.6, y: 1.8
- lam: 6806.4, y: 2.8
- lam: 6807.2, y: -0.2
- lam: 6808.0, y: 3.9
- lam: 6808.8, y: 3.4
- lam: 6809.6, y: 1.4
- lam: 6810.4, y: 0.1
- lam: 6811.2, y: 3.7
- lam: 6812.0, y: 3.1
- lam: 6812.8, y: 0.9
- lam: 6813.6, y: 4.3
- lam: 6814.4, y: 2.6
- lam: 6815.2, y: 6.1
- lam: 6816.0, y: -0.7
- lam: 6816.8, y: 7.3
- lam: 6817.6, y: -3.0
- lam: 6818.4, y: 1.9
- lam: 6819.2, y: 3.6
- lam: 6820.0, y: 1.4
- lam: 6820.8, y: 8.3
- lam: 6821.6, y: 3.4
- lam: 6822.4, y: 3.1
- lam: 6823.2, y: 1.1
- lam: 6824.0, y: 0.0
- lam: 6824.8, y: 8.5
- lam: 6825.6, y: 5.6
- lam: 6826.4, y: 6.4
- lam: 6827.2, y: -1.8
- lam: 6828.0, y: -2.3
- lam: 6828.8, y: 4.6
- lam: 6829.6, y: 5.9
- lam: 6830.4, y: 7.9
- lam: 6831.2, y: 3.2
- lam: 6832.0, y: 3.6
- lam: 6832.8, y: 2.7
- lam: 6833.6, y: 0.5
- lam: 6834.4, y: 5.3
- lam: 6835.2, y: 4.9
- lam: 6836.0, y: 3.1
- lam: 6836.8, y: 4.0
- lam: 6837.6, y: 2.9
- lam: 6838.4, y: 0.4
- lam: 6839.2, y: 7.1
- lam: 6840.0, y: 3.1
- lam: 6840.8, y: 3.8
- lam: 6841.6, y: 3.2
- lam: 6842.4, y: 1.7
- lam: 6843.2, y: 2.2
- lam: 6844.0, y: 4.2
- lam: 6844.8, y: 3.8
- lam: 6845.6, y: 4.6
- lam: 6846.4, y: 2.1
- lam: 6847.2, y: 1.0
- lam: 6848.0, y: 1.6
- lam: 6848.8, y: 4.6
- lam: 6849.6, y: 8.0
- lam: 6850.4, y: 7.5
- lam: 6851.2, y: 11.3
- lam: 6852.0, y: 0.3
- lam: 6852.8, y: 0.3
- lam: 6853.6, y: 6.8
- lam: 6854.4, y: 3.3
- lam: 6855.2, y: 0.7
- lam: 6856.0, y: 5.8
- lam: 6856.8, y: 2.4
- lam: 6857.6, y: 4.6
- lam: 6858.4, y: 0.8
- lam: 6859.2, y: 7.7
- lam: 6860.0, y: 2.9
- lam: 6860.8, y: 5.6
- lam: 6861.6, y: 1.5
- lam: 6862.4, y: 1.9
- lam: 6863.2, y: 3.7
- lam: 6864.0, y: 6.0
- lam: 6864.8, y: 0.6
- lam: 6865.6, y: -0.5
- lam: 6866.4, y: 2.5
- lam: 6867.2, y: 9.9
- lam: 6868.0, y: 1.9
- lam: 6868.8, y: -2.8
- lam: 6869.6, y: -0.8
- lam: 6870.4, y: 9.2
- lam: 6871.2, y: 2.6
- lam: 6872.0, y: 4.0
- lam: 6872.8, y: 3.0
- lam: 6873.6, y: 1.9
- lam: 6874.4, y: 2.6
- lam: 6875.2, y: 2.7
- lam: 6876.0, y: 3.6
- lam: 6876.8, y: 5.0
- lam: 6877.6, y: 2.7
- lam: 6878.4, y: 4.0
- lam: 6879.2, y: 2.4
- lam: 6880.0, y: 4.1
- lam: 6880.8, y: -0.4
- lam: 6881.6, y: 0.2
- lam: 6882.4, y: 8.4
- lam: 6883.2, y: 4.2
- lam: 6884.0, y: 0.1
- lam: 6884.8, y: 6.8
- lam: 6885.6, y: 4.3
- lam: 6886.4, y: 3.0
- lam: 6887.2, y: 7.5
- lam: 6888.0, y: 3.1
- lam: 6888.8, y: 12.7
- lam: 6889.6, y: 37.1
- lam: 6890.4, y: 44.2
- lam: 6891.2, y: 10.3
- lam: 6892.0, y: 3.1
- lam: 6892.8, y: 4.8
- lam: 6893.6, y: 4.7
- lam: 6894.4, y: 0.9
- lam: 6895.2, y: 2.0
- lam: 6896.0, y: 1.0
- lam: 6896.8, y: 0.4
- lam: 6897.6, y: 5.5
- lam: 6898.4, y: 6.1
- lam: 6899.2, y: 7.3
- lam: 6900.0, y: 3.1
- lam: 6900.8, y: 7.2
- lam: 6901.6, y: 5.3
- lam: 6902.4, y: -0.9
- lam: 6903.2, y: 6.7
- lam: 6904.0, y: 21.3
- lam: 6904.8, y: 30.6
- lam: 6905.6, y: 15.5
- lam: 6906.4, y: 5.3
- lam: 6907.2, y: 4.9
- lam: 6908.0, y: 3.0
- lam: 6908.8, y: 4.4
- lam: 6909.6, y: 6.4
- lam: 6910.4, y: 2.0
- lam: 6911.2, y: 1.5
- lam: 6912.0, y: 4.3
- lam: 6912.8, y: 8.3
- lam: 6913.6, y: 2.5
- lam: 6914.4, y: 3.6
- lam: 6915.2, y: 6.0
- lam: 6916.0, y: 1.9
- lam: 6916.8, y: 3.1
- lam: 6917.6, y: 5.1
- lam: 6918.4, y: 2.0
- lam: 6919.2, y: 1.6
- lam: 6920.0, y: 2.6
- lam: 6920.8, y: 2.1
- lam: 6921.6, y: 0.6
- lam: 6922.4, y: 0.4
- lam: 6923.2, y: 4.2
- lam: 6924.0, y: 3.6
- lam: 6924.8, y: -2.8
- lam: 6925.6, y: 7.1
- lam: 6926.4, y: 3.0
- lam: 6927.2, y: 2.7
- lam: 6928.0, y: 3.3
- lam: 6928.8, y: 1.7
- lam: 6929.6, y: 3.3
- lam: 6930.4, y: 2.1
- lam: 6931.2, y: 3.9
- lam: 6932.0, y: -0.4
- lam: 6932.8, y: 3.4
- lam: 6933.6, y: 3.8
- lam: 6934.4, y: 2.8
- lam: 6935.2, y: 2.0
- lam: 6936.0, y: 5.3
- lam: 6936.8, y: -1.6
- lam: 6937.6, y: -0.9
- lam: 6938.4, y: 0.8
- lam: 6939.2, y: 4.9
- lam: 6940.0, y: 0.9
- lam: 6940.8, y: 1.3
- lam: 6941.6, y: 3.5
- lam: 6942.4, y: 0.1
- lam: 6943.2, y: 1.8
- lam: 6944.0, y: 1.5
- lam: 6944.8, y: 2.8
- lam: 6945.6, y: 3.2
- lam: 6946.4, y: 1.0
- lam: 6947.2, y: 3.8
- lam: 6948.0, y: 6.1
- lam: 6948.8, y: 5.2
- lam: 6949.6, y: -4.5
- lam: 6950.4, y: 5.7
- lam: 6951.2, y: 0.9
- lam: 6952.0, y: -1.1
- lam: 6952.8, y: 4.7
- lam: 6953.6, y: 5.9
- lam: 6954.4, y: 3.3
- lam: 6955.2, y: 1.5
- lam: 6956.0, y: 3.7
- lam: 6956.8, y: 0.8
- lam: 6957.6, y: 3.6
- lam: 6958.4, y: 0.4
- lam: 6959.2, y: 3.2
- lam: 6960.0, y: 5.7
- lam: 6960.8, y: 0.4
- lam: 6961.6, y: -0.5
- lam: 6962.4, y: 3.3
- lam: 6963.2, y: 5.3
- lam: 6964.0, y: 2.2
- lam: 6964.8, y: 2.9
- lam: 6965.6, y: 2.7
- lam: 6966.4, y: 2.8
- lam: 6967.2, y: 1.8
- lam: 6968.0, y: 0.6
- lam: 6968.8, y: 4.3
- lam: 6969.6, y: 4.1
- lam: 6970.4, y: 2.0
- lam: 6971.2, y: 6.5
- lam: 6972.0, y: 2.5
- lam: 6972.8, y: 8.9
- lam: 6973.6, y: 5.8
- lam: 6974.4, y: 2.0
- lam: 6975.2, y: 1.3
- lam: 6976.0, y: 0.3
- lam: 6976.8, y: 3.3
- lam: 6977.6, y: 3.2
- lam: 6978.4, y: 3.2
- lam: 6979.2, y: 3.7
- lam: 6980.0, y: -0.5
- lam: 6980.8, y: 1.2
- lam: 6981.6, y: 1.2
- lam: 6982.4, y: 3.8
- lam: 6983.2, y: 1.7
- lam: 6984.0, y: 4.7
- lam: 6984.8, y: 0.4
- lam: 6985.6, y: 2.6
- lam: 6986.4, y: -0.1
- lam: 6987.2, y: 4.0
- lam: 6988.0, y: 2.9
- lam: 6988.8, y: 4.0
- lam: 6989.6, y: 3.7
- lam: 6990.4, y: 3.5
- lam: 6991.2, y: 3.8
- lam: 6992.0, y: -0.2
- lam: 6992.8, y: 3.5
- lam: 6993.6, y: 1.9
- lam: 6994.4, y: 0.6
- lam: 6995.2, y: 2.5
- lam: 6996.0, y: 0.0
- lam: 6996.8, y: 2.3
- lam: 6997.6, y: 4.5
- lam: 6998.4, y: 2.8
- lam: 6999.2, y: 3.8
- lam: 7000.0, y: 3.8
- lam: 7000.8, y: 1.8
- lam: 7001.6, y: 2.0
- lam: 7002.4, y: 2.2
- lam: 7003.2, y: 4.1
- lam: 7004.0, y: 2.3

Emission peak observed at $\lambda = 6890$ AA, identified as [S II]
